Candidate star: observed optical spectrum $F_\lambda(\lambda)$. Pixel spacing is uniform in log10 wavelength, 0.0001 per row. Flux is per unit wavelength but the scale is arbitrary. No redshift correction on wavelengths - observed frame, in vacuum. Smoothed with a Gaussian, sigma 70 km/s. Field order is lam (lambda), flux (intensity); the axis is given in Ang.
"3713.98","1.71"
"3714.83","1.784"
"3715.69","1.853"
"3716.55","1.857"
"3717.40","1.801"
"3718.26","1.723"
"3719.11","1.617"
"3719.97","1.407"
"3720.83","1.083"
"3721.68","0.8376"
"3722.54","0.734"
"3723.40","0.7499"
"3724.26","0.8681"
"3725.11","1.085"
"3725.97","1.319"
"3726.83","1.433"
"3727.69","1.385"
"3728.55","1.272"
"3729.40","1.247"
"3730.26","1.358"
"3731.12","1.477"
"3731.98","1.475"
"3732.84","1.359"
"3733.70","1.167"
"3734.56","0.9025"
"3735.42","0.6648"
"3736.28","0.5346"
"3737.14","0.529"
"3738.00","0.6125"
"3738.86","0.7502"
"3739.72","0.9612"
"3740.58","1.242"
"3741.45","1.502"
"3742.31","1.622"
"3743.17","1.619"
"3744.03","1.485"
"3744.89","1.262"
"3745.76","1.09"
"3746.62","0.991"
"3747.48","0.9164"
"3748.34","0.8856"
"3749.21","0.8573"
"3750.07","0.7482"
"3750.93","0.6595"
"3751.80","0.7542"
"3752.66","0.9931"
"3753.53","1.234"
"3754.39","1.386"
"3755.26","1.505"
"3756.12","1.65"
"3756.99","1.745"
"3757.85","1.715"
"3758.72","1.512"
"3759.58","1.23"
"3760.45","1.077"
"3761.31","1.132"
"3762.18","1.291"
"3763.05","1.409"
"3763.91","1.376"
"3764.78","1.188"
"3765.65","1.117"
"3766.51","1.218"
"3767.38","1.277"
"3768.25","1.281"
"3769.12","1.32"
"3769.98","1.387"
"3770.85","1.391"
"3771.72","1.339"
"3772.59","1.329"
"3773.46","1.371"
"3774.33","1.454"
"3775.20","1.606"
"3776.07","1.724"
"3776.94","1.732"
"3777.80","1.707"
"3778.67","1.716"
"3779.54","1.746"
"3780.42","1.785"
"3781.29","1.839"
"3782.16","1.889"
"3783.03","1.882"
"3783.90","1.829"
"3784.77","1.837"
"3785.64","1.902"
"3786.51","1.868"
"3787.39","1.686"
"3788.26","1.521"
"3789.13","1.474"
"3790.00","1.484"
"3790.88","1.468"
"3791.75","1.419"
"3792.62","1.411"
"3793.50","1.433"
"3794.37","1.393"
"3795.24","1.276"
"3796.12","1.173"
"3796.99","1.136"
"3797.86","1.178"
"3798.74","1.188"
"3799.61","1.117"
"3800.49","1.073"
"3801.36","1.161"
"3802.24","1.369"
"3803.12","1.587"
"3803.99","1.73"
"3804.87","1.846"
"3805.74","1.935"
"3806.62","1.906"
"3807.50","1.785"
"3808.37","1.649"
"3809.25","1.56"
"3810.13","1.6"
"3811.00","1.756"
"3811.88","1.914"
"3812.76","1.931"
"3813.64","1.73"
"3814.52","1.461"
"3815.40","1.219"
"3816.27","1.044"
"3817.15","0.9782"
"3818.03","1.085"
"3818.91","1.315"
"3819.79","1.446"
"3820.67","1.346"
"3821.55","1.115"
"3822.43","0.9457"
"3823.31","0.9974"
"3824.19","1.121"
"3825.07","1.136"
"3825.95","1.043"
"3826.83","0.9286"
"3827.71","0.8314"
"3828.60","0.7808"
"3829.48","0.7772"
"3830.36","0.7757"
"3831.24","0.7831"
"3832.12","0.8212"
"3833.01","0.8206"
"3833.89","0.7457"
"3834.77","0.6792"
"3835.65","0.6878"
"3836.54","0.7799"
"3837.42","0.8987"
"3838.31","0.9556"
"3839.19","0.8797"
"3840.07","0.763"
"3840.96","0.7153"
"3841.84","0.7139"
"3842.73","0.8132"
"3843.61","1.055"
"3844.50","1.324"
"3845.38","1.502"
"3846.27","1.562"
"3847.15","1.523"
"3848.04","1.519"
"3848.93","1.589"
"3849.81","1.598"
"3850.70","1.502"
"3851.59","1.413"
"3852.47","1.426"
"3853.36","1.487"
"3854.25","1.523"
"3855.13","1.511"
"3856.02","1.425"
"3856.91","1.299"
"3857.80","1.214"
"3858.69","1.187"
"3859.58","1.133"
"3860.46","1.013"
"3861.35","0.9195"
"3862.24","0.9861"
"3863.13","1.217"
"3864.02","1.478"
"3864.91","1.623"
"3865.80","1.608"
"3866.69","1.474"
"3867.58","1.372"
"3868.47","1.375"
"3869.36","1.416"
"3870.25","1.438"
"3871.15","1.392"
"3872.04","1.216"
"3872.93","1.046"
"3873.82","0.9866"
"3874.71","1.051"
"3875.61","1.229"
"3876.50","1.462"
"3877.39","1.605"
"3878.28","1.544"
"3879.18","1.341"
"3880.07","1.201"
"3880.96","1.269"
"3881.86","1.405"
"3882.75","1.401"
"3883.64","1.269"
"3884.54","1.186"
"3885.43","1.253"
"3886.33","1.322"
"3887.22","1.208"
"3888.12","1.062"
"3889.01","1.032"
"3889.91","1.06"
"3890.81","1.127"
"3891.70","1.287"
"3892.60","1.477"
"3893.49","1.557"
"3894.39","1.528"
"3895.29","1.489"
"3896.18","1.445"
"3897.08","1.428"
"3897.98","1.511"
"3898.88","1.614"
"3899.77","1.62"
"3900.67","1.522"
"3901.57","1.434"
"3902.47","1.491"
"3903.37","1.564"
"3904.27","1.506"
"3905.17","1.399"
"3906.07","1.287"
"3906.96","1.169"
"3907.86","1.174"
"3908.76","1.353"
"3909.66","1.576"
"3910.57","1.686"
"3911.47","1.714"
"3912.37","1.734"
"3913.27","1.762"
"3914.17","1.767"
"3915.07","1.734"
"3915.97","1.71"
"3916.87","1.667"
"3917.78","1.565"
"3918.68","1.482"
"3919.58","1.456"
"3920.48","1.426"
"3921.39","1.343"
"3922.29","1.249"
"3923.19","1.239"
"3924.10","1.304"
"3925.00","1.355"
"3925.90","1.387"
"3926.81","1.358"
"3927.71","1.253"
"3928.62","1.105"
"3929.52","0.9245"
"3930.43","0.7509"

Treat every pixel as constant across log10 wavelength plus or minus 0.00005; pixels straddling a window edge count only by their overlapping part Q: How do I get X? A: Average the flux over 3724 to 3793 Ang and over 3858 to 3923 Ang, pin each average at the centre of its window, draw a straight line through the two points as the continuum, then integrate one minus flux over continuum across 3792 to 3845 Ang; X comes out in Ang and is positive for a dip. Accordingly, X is 6.3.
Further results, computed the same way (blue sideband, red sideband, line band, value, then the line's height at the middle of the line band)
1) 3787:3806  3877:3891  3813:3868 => 7.3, 1.34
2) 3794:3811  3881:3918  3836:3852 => 3.1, 1.45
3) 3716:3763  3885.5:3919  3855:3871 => 0.9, 1.39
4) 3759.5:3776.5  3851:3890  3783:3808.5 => -3.8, 1.32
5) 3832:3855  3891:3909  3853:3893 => 0.0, 1.3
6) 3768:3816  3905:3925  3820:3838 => 7.4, 1.53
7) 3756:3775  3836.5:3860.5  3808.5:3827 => -0.7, 1.28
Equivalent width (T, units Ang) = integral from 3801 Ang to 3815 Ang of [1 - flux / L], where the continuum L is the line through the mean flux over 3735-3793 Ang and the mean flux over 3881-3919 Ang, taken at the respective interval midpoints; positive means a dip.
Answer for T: -3.1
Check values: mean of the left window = 1.35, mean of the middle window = 1.68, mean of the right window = 1.44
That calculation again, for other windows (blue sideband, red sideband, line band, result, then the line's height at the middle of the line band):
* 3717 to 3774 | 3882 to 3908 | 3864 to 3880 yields -0.30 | 1.34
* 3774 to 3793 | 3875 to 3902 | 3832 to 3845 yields 5.72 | 1.51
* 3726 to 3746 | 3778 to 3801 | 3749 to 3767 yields 1.21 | 1.32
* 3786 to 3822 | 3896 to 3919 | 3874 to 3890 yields 2.58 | 1.52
